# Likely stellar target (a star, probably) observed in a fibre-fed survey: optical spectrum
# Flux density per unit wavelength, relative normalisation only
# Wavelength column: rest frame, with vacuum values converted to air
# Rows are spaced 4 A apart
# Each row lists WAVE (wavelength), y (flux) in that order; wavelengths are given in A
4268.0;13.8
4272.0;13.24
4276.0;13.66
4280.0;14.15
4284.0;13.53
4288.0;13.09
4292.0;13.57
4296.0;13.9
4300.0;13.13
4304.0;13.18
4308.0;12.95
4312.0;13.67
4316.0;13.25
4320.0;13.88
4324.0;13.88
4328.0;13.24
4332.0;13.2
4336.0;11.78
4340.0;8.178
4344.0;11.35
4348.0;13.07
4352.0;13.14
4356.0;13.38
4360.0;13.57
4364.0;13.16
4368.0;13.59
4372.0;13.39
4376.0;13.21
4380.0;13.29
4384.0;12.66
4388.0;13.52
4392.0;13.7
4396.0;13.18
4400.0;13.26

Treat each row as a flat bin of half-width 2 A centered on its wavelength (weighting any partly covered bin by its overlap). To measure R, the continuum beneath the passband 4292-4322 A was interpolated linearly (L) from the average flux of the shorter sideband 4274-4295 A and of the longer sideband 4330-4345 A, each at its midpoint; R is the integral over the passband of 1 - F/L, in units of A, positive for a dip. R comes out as -2.1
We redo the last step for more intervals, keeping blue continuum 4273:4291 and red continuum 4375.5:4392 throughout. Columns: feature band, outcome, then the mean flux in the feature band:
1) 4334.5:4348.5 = 2.6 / 10.9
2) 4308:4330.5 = -0.1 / 13.5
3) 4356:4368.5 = -0.1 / 13.4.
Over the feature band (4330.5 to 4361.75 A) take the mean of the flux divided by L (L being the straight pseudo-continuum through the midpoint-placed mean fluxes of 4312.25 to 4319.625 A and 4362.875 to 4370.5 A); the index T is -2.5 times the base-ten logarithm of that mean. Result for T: 0.11 mag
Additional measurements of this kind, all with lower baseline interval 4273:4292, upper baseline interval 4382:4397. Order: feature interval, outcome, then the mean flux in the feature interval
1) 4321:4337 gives 0.02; 13.2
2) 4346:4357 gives 0.02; 13.2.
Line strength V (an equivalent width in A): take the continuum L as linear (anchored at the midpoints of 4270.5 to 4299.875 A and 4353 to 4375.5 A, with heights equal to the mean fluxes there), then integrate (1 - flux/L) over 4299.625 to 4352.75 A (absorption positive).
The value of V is 3.1 A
